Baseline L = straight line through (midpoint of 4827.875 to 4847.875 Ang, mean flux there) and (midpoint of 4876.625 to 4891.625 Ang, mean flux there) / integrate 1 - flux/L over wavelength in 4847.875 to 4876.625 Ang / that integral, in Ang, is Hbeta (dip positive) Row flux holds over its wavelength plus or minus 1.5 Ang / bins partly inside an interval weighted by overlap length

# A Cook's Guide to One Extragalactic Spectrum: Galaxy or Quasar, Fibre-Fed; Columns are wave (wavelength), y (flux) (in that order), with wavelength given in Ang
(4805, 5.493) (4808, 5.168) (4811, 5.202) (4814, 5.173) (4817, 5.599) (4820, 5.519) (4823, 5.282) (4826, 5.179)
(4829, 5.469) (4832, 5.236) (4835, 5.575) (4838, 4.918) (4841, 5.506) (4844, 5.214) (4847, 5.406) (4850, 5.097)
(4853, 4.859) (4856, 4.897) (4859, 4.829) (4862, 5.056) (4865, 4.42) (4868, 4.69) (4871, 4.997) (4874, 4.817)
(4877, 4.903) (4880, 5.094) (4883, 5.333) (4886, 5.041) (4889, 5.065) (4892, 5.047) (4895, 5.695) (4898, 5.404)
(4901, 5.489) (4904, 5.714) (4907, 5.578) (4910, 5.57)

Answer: 1.9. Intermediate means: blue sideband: 5.33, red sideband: 5.1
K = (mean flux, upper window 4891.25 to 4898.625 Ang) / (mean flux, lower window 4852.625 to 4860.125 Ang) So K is 1.11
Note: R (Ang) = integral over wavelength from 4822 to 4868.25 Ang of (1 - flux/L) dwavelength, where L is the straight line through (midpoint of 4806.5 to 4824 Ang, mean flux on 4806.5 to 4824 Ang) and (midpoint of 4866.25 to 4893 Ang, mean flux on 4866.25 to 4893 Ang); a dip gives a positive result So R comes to 0.5 Ang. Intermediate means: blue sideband 5.33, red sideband 4.99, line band 5.11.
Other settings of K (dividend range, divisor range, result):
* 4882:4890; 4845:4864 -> 1.03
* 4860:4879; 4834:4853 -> 0.92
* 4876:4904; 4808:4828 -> 0.99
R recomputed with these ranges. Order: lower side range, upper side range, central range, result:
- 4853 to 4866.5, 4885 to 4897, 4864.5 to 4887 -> 0.4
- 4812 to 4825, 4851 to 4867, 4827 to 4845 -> -0.6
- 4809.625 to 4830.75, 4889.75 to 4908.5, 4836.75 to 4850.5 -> 0.4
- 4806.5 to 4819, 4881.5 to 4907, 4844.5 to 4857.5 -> 0.6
